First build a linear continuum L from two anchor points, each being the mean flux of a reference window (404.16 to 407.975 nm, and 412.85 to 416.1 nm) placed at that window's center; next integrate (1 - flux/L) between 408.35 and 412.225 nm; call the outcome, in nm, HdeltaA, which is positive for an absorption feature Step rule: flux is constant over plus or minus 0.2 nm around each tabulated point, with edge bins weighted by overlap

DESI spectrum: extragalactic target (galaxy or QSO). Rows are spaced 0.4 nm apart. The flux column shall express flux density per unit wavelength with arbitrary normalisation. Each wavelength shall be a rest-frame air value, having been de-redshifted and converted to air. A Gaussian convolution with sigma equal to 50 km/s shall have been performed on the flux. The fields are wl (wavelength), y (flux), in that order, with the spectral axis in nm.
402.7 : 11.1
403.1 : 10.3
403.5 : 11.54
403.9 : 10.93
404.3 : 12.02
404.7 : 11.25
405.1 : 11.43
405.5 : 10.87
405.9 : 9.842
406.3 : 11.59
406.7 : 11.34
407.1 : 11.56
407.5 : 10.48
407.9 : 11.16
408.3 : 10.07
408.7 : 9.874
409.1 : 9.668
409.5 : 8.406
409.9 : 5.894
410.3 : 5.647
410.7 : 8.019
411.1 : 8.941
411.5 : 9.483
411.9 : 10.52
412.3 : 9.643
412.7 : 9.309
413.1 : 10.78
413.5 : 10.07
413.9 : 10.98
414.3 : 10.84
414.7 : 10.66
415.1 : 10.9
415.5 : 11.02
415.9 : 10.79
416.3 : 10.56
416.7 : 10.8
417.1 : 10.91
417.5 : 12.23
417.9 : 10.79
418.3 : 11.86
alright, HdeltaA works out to 0.83 nm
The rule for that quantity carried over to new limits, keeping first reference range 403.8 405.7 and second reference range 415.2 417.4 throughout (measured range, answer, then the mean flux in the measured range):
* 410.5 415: 0.43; 9.95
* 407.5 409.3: 0.15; 10.2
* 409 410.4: 0.47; 7.37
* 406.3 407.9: 0.01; 11.2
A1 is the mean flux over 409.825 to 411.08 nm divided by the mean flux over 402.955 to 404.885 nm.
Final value 0.6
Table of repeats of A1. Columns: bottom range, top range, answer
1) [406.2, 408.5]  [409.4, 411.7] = 0.70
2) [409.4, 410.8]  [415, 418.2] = 1.62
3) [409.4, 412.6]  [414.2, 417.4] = 1.30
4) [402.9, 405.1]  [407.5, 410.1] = 0.83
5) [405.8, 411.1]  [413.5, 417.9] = 1.15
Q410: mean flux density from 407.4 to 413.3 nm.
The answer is 9.17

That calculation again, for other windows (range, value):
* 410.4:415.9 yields 10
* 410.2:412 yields 8.57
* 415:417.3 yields 10.8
